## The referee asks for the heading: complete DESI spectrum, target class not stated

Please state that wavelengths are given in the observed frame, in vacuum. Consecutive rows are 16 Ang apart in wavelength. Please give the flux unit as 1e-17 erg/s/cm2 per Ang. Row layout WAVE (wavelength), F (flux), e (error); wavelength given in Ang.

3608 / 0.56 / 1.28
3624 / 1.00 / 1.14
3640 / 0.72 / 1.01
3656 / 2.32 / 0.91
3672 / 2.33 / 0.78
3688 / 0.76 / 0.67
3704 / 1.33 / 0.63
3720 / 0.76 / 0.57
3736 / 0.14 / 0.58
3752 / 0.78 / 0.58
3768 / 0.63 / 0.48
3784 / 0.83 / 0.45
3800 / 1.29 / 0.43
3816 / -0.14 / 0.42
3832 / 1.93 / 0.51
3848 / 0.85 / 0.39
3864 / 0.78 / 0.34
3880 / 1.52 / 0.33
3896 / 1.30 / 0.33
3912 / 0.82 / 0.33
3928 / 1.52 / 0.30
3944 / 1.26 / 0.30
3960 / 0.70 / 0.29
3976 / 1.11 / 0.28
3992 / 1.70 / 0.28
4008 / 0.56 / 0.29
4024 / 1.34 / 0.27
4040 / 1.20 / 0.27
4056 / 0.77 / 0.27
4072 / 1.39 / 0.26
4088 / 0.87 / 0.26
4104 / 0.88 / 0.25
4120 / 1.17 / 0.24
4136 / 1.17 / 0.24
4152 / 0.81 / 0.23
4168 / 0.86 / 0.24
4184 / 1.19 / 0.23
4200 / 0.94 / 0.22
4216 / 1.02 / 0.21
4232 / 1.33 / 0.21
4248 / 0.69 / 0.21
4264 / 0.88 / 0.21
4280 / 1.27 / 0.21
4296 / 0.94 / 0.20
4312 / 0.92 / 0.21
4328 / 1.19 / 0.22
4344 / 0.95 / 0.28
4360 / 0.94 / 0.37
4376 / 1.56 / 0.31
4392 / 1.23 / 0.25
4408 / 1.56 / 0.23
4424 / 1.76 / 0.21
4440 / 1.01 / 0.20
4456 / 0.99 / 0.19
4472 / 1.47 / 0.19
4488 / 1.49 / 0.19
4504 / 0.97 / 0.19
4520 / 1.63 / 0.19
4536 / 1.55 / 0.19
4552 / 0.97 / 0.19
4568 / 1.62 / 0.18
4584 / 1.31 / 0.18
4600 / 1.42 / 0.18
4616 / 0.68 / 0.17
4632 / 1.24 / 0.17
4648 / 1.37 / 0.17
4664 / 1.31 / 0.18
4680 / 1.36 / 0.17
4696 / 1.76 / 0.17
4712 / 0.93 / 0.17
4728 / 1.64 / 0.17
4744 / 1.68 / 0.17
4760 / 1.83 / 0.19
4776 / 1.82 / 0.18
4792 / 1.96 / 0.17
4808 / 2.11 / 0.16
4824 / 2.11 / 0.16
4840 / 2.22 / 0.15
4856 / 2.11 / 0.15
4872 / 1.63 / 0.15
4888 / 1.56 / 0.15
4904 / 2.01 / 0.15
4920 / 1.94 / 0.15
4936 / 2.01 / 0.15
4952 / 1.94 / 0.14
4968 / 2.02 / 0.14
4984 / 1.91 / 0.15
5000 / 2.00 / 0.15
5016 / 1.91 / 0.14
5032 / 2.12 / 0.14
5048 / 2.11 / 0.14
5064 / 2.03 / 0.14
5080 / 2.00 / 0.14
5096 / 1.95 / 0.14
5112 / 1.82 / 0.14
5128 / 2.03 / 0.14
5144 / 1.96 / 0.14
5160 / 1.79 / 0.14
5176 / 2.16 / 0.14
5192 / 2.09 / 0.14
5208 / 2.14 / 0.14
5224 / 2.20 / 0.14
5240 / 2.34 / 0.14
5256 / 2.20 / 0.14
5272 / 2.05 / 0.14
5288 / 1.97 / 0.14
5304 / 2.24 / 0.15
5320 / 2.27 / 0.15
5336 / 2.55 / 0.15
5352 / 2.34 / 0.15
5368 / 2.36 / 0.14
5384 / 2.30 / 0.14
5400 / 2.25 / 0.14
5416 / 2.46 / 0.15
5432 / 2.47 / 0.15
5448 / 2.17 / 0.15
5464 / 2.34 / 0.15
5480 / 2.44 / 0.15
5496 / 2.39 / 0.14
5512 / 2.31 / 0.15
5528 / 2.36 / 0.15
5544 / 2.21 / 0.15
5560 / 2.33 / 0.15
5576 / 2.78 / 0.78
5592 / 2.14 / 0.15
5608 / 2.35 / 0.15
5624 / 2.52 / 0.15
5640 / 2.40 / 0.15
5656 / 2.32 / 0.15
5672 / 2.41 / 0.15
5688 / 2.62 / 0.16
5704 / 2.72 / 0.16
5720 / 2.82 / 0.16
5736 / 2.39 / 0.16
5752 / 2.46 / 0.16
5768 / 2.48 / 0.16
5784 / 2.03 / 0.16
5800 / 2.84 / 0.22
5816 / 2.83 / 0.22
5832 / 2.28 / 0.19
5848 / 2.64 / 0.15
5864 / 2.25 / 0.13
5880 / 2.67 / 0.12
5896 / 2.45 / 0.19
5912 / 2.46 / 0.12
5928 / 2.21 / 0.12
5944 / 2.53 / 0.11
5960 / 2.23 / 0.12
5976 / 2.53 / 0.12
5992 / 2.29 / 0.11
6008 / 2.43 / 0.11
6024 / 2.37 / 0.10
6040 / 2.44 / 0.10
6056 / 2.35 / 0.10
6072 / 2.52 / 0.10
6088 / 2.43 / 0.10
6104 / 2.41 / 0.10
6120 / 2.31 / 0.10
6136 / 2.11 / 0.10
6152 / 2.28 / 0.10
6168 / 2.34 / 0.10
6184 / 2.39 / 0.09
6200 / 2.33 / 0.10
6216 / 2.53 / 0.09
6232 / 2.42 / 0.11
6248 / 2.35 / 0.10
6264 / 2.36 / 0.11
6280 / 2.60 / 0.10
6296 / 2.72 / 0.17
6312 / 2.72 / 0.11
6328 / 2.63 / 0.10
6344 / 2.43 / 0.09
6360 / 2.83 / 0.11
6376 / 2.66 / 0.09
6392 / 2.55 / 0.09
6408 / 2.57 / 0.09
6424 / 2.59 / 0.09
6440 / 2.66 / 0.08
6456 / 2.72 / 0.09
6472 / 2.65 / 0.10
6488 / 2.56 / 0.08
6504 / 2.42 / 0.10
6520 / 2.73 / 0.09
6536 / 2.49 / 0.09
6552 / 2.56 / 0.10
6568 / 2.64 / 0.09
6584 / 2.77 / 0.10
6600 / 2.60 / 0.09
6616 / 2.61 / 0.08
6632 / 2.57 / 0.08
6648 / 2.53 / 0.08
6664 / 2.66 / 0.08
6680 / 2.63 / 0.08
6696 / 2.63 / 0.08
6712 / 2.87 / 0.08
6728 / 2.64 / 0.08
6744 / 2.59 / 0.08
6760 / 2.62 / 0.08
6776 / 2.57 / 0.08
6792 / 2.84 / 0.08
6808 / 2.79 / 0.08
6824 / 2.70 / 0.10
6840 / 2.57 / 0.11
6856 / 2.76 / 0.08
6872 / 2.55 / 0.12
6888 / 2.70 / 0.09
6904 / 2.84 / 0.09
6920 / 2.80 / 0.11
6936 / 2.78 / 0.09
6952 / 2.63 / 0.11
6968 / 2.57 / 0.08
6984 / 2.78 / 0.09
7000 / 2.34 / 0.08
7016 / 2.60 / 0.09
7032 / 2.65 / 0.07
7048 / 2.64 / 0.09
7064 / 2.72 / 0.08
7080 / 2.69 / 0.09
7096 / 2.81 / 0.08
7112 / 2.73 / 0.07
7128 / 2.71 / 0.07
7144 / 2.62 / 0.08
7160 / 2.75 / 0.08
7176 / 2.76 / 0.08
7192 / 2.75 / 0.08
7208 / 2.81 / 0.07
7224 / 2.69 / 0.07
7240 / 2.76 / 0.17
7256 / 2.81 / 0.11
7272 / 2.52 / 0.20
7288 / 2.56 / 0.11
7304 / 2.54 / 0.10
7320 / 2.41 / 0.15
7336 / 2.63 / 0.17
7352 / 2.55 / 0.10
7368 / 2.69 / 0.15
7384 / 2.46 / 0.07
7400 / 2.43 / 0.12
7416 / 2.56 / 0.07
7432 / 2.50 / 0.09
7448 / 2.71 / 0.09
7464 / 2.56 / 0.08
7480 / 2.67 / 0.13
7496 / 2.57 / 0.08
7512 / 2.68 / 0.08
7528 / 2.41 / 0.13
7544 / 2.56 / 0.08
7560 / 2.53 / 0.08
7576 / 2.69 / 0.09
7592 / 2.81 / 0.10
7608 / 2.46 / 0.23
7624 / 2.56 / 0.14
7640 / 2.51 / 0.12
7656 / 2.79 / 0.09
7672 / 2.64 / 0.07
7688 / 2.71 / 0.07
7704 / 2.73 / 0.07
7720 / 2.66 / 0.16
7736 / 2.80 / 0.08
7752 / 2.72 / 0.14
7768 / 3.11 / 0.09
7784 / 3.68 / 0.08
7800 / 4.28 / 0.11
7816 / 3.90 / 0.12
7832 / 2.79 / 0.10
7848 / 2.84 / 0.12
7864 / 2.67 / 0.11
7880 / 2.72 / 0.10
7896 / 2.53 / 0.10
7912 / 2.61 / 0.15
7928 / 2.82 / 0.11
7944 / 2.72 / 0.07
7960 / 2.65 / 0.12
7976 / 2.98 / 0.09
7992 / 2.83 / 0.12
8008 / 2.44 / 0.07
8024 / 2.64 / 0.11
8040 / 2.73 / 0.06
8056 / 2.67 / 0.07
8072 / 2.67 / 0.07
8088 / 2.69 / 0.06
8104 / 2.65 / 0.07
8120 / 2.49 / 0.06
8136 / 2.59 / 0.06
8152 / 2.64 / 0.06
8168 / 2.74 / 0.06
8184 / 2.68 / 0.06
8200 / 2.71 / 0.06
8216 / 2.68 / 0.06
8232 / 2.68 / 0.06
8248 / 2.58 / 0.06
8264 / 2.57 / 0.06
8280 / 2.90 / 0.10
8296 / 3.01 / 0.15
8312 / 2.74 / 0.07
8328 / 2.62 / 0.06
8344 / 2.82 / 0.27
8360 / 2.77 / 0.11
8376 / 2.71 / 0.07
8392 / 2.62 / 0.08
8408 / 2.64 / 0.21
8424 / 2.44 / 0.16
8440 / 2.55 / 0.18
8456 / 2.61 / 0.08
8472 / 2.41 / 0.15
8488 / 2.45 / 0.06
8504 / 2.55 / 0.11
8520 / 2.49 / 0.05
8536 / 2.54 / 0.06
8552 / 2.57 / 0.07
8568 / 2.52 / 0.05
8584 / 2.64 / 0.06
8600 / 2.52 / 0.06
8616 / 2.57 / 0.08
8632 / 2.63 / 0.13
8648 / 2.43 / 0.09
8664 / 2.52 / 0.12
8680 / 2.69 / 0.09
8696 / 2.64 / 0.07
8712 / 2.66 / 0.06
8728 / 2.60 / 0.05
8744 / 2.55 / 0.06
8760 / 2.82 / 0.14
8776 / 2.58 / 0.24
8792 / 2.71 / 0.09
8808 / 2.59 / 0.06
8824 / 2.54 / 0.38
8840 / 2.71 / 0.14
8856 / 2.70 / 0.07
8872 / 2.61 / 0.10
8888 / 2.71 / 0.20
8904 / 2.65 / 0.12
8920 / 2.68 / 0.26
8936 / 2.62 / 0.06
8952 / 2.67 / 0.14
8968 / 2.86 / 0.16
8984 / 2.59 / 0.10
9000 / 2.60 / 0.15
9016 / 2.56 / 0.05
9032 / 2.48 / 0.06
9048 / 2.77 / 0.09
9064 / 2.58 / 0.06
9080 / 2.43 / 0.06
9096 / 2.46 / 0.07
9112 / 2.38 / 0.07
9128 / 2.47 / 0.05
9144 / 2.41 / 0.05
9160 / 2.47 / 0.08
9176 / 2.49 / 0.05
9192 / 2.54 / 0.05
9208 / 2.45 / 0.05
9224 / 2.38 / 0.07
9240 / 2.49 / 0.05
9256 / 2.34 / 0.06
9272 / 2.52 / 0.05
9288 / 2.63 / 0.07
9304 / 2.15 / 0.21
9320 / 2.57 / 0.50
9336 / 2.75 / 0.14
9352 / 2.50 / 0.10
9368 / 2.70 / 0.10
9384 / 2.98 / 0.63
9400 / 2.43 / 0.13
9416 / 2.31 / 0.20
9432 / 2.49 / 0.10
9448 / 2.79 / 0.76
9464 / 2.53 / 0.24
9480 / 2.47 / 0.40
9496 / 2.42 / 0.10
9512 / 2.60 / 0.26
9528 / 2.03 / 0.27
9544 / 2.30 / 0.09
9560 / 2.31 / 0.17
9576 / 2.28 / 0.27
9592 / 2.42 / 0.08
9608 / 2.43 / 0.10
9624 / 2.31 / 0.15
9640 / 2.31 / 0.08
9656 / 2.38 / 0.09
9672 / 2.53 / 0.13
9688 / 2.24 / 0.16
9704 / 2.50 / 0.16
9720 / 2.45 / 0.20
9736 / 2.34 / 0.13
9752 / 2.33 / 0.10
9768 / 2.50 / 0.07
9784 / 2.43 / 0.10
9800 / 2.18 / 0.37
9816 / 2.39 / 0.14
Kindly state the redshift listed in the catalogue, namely 0.19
